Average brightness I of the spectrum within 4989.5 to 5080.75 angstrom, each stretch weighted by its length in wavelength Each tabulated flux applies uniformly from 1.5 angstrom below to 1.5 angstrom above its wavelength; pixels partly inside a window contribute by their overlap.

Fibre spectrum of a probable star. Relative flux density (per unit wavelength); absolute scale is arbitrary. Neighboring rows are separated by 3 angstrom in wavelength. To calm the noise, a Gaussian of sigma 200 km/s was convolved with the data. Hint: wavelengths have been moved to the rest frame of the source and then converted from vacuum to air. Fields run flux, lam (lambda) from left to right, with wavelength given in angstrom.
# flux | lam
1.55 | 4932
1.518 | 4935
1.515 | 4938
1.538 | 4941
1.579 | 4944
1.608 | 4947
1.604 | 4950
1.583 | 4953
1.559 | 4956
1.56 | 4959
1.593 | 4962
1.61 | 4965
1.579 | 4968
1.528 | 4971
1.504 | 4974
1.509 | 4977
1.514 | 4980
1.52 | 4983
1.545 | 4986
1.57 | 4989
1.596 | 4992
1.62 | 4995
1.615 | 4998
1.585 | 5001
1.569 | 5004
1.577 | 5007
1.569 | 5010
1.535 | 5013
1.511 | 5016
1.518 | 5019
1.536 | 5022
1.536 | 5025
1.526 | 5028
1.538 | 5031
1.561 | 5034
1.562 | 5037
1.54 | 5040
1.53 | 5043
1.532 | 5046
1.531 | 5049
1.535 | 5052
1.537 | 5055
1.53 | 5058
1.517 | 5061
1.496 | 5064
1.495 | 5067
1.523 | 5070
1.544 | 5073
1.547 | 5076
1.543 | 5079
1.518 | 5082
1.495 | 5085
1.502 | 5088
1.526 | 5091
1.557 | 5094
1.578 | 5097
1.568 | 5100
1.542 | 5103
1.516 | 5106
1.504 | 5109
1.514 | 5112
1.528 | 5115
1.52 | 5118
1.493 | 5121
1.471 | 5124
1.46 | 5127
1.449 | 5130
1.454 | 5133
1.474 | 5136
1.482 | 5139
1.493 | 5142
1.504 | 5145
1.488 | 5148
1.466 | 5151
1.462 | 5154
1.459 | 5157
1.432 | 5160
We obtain 1.55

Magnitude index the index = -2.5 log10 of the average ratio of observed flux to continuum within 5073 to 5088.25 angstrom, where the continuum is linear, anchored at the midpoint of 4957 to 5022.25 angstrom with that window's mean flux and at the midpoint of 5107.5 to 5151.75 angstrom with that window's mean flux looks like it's -0.01 mag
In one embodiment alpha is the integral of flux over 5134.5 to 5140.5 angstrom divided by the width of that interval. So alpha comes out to 1.48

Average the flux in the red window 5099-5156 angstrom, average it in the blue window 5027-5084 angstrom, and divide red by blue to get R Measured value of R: 1.0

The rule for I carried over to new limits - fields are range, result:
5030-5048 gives 1.54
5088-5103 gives 1.55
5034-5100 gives 1.53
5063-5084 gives 1.52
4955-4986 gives 1.55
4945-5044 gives 1.56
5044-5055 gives 1.53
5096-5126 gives 1.52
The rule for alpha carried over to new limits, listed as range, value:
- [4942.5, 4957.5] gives 1.59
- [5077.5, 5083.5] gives 1.53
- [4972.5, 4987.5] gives 1.52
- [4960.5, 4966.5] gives 1.6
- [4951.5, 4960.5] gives 1.57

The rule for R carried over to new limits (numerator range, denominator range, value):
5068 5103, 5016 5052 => 1.00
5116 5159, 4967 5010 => 0.95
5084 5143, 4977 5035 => 0.97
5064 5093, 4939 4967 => 0.96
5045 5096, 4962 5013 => 0.98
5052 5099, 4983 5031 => 0.98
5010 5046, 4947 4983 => 0.99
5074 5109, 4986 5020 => 0.98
